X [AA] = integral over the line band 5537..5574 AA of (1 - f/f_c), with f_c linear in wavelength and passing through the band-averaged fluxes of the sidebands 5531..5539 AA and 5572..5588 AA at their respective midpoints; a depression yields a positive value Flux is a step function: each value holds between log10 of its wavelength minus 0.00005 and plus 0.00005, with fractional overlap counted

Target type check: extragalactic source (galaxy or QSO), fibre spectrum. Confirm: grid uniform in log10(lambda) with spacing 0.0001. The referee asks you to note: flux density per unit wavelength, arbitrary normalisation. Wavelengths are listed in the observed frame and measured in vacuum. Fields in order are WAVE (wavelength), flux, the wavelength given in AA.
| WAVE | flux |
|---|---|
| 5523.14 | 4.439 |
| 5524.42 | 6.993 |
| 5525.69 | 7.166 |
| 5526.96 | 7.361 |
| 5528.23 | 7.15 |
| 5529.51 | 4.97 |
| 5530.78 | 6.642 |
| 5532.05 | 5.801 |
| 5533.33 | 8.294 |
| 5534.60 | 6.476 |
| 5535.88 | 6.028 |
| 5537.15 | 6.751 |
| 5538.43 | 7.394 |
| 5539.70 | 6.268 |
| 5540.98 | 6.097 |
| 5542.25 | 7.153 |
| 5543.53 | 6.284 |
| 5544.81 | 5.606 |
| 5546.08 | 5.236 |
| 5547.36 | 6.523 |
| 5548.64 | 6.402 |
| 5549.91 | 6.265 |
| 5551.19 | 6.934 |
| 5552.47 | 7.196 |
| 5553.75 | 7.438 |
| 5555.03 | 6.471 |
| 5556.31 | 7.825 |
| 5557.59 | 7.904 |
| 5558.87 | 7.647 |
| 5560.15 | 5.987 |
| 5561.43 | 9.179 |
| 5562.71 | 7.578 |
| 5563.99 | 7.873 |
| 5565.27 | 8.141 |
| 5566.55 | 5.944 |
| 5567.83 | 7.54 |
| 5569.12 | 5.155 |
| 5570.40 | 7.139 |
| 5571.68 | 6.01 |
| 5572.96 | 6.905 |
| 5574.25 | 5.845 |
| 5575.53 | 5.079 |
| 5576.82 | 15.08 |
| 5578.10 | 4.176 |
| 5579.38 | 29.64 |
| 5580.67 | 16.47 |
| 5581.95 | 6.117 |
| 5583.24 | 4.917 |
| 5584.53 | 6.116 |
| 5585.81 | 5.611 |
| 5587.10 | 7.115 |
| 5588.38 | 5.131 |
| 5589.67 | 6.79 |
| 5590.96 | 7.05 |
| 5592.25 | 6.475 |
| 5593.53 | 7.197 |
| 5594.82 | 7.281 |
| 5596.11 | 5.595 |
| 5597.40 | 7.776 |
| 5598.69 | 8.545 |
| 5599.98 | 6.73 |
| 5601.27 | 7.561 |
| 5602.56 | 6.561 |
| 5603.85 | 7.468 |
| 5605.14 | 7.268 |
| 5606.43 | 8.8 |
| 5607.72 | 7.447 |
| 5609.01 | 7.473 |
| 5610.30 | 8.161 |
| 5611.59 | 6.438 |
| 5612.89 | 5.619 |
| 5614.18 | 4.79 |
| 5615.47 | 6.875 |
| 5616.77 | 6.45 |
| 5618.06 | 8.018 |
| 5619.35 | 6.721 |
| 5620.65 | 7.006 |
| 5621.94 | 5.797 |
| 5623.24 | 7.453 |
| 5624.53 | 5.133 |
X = 4.9 AA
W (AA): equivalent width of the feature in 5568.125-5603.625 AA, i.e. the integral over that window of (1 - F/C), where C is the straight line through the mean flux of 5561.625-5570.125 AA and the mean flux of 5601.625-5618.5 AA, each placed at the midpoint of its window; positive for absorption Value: -4.1 AA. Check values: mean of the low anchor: 7.16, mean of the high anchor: 7.03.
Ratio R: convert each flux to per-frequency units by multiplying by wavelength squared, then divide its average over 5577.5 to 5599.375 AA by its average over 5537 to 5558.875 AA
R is 1.26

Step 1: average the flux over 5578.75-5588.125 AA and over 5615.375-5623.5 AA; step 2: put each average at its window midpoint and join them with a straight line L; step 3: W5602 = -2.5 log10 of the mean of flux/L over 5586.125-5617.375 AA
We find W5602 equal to 0.24 mag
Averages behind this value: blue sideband 10.6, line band 6.93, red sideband 6.87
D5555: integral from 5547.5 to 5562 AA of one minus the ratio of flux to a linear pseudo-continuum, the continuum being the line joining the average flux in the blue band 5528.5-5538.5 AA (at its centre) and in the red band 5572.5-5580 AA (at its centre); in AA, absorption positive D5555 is 2.7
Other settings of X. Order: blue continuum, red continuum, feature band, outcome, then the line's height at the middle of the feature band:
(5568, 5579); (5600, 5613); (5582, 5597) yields 2.2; 7.41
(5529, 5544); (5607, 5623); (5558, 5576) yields -0.7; 6.62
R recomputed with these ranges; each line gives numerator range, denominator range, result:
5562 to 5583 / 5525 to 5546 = 1.39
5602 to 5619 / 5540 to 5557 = 1.09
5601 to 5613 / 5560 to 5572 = 1.05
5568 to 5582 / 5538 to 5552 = 1.57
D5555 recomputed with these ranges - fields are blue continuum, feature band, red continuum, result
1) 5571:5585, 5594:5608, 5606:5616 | 0.66 AA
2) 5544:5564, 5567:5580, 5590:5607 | -3.81 AA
